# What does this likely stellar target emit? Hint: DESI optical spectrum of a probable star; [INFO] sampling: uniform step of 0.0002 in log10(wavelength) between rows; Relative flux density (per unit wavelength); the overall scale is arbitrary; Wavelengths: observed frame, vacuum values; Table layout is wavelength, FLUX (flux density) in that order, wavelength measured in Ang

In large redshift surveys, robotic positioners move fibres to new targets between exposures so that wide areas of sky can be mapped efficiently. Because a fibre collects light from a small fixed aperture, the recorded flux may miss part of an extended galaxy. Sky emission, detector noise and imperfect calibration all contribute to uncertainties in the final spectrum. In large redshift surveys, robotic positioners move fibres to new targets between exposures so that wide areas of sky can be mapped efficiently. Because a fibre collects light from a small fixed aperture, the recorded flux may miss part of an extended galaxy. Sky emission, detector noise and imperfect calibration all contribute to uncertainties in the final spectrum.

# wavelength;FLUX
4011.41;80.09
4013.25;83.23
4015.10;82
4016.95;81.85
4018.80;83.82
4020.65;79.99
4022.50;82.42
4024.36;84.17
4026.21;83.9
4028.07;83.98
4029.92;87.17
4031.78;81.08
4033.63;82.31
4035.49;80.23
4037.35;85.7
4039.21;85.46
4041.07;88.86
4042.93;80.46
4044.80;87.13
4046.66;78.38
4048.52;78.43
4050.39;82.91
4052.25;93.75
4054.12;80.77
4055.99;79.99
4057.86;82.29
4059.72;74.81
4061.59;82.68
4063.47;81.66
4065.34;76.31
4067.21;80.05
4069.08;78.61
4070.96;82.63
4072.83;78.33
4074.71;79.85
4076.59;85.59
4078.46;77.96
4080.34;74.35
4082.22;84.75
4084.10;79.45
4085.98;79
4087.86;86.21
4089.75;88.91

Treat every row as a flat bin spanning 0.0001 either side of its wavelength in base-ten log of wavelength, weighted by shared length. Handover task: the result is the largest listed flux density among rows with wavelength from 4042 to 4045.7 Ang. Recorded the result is 87.13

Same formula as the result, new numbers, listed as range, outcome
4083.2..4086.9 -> 79.45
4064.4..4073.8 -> 82.63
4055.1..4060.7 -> 82.29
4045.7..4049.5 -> 78.43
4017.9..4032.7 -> 87.17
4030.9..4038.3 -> 85.7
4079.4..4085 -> 84.75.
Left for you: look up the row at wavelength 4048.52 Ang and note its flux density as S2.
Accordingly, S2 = 78.43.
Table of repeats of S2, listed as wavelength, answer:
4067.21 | 80.05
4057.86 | 82.29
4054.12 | 80.77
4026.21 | 83.9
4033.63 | 82.31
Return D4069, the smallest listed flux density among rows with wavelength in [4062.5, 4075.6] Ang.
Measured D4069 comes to 76.31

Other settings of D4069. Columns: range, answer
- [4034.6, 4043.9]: 80.23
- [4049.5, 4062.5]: 74.81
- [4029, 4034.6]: 81.08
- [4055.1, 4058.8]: 79.99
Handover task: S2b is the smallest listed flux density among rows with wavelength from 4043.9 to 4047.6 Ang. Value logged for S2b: 78.38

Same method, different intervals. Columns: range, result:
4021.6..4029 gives 82.42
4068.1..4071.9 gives 78.61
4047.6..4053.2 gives 78.43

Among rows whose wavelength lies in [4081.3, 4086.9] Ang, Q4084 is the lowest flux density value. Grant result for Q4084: 79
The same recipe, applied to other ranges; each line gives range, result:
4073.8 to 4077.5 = 79.85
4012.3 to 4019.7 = 81.85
